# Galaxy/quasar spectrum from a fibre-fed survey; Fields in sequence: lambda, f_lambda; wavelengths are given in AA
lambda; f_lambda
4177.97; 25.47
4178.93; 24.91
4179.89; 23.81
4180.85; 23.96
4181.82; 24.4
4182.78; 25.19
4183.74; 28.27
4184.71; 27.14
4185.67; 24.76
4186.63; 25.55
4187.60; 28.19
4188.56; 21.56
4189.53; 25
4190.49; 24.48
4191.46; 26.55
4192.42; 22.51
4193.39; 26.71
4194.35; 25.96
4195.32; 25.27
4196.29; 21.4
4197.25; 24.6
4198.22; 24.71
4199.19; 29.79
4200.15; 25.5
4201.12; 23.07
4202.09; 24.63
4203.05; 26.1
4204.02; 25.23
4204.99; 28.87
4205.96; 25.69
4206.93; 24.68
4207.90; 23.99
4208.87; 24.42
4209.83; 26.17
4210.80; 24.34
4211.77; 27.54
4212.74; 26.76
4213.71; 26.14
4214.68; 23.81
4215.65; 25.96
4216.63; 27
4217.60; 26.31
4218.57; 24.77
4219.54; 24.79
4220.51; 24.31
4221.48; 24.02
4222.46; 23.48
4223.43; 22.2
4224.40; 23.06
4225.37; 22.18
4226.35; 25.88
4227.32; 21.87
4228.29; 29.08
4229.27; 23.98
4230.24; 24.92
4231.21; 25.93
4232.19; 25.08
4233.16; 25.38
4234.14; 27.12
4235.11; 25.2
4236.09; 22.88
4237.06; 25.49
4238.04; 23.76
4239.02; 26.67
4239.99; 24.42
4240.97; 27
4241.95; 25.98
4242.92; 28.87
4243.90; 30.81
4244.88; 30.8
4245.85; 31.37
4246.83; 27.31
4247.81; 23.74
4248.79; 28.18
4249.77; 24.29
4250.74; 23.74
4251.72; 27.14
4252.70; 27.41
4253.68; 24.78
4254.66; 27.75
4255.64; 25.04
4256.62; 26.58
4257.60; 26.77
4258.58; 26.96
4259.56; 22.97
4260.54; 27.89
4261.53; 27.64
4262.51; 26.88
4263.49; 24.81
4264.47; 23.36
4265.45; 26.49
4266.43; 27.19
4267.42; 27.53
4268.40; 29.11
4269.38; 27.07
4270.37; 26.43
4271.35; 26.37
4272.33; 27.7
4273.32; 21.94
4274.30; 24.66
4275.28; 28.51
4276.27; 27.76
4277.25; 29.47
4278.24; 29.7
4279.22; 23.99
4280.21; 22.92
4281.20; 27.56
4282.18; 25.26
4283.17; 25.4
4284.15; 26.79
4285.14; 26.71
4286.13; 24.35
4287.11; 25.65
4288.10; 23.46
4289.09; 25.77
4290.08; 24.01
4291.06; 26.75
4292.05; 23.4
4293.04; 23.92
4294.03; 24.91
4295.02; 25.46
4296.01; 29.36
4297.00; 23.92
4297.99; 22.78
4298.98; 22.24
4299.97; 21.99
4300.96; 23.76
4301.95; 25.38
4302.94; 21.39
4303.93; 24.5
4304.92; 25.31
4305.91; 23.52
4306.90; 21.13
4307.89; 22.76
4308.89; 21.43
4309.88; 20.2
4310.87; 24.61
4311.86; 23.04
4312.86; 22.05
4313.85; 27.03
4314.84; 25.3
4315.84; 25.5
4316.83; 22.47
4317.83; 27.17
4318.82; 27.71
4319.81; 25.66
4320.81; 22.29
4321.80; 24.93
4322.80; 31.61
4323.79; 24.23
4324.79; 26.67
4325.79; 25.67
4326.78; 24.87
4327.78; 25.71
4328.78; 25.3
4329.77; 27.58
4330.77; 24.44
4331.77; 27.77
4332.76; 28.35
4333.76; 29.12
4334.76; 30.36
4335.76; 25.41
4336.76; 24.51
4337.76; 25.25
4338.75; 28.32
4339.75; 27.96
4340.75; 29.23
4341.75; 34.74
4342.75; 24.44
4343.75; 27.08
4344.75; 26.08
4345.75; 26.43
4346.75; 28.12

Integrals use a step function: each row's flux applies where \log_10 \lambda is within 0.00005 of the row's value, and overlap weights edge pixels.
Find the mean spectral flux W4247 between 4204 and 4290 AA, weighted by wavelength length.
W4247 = 25.9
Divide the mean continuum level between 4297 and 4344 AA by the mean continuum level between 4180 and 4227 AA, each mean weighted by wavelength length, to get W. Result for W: 1.0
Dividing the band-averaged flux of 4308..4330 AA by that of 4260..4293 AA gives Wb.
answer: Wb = 1.0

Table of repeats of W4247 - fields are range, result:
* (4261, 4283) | 26.4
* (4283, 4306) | 24.6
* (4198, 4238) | 25.2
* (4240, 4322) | 25.6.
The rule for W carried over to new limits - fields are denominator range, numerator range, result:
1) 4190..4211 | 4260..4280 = 1.06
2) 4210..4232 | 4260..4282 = 1.07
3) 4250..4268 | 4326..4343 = 1.04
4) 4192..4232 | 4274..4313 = 0.98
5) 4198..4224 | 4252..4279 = 1.05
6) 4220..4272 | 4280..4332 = 0.95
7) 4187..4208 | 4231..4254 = 1.05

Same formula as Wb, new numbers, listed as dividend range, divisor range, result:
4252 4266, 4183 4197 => 1.04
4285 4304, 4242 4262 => 0.91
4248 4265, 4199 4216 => 1.01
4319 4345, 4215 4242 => 1.08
